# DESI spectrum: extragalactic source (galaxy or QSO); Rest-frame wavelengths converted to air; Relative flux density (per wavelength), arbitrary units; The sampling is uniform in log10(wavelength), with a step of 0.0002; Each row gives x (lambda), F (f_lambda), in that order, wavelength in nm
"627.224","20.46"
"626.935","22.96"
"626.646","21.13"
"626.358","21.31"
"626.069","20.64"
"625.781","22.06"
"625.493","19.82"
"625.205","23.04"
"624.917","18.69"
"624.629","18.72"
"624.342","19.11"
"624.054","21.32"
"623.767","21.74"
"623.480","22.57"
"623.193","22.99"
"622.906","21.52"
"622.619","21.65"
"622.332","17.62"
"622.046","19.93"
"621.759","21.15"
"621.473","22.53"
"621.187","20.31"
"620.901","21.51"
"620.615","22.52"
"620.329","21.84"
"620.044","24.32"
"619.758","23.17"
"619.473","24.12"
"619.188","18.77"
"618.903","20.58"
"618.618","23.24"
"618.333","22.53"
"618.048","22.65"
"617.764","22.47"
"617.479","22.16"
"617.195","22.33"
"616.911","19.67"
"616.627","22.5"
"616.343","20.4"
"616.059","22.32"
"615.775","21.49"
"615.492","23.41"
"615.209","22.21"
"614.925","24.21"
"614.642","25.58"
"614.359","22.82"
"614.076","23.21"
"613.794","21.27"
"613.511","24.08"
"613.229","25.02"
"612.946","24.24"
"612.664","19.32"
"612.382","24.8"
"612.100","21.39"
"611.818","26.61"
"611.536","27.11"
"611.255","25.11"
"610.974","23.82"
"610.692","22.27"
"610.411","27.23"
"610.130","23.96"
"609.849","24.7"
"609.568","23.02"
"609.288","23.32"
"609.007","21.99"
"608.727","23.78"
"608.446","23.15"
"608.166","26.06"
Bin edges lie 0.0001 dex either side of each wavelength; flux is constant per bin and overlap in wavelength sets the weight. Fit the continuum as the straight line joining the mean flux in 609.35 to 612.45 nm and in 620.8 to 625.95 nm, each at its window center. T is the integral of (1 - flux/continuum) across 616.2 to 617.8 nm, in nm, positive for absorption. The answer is 0.085 nm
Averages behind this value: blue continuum 24.5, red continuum 20.9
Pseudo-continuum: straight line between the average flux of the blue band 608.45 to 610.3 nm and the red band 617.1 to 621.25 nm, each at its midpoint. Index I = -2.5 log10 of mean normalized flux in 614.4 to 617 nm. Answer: 0.01 mag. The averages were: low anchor 23.5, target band 22.5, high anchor 22.2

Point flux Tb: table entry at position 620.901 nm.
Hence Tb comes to 21.51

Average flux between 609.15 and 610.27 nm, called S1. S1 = 23.8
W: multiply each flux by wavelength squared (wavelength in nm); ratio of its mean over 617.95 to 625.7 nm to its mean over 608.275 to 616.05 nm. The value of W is 0.93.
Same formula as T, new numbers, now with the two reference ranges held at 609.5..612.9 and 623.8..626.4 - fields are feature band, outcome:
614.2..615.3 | -0.03 nm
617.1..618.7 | -0.01 nm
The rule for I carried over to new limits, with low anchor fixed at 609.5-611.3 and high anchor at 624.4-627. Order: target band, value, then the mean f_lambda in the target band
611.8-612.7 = 0.04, 23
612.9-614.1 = 0.00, 23.5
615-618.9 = 0.03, 22.1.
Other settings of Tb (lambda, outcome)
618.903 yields 20.58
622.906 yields 21.52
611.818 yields 26.61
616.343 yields 20.4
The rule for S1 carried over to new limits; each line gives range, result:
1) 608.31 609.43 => 23.1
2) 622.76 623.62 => 22.4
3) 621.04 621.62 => 21.4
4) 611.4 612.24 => 25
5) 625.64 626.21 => 21.4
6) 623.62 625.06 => 19.9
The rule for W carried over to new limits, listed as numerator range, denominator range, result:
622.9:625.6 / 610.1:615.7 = 0.91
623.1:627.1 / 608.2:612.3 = 0.92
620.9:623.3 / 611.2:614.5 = 0.91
